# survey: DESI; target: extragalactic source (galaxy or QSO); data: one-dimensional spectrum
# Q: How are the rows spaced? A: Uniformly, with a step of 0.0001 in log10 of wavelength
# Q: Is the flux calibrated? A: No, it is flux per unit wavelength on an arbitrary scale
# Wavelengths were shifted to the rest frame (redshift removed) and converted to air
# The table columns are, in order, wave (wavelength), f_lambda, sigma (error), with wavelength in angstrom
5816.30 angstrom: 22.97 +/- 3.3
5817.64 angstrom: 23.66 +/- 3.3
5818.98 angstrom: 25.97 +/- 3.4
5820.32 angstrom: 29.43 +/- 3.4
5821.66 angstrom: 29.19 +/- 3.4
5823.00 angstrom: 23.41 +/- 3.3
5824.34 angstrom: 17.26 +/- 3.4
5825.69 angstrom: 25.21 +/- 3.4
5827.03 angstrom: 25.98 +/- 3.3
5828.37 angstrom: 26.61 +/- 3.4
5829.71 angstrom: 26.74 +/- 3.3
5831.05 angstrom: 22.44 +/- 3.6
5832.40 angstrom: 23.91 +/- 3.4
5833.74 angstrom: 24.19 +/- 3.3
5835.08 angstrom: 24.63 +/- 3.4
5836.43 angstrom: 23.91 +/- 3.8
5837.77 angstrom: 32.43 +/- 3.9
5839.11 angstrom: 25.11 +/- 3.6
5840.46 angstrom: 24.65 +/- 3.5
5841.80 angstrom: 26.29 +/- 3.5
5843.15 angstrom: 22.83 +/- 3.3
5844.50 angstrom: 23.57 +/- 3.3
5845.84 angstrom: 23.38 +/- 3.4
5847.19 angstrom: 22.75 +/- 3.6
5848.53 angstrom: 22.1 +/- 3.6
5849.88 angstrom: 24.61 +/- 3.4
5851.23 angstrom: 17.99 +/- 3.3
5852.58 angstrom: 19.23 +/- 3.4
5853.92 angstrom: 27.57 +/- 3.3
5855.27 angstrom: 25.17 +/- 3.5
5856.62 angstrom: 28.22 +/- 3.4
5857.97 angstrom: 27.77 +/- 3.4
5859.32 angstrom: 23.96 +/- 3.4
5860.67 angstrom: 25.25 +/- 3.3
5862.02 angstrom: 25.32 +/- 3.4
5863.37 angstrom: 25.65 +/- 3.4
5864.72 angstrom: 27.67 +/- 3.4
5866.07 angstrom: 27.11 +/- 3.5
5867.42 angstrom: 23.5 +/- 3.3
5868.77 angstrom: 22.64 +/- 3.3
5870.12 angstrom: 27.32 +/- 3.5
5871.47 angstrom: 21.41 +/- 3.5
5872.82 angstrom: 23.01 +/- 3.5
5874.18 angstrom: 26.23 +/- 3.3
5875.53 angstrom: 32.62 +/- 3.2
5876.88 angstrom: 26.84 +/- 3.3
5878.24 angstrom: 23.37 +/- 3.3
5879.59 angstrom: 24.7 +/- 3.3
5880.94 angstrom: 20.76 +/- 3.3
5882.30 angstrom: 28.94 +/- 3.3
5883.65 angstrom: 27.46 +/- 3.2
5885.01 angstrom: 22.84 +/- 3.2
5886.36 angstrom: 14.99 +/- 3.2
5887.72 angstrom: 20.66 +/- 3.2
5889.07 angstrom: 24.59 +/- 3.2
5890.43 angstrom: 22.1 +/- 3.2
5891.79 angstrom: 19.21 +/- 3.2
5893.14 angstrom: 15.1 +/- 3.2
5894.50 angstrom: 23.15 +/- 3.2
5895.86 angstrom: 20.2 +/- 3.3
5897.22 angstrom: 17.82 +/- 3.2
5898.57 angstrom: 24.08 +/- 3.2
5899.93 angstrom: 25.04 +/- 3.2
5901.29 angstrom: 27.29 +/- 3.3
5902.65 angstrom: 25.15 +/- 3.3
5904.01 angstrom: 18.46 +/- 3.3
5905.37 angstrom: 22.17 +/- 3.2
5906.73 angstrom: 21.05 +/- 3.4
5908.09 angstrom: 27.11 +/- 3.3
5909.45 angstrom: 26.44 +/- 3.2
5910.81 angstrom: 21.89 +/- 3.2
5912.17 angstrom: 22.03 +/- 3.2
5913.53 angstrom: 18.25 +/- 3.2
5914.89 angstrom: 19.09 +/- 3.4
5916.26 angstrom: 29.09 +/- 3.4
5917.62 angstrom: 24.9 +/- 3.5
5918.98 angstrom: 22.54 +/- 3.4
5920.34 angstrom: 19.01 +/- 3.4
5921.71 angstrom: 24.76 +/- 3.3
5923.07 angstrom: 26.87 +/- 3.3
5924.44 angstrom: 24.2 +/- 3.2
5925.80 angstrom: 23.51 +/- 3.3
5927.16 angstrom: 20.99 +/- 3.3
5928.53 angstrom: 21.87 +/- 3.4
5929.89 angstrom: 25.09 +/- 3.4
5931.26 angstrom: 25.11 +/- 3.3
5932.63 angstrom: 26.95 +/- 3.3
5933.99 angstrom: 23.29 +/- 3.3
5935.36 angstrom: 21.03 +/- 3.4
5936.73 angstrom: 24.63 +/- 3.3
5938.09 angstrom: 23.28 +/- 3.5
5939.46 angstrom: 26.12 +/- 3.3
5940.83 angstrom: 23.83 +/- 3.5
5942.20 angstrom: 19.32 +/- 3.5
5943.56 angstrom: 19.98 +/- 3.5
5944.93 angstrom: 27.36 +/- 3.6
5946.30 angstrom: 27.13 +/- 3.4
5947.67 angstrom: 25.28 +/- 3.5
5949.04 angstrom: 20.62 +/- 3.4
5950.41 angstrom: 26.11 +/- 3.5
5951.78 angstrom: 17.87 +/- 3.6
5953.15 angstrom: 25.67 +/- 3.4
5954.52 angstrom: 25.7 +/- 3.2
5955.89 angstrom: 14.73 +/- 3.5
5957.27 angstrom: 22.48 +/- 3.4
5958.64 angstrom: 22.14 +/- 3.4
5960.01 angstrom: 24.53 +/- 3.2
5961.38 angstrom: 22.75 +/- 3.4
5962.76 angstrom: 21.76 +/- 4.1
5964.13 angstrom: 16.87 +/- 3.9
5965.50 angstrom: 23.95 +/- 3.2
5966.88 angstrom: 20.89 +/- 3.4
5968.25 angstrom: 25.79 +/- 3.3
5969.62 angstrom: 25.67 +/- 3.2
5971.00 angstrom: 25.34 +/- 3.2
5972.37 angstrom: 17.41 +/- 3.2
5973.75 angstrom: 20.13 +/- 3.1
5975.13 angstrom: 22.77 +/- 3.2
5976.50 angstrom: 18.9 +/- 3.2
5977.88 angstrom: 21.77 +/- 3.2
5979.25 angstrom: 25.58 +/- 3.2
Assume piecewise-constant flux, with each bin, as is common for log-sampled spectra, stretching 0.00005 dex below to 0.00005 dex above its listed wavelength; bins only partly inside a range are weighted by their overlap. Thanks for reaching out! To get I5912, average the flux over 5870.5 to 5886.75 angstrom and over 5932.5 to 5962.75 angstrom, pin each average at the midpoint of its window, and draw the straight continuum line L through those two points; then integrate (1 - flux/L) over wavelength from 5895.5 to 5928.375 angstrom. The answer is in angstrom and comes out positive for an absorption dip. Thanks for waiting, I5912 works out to 1.2 angstrom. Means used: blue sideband 24.7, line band 23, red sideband 23.1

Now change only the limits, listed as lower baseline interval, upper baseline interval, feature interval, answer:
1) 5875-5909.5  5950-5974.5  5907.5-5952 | -1.9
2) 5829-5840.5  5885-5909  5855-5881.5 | -2.3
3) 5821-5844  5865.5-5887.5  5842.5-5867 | 0.3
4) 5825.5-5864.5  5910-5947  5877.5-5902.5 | 1.7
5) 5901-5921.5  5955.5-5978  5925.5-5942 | -0.9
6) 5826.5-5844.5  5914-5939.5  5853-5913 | 1.4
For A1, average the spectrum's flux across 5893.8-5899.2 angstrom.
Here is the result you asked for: 21.3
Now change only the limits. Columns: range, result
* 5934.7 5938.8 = 23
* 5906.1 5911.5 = 24.2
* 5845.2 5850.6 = 23.2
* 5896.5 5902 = 23.6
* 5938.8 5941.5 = 25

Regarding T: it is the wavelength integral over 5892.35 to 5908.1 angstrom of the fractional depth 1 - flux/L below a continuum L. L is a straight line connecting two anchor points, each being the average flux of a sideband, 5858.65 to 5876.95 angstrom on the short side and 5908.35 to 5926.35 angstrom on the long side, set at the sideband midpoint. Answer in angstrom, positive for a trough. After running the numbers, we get 1.39 angstrom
